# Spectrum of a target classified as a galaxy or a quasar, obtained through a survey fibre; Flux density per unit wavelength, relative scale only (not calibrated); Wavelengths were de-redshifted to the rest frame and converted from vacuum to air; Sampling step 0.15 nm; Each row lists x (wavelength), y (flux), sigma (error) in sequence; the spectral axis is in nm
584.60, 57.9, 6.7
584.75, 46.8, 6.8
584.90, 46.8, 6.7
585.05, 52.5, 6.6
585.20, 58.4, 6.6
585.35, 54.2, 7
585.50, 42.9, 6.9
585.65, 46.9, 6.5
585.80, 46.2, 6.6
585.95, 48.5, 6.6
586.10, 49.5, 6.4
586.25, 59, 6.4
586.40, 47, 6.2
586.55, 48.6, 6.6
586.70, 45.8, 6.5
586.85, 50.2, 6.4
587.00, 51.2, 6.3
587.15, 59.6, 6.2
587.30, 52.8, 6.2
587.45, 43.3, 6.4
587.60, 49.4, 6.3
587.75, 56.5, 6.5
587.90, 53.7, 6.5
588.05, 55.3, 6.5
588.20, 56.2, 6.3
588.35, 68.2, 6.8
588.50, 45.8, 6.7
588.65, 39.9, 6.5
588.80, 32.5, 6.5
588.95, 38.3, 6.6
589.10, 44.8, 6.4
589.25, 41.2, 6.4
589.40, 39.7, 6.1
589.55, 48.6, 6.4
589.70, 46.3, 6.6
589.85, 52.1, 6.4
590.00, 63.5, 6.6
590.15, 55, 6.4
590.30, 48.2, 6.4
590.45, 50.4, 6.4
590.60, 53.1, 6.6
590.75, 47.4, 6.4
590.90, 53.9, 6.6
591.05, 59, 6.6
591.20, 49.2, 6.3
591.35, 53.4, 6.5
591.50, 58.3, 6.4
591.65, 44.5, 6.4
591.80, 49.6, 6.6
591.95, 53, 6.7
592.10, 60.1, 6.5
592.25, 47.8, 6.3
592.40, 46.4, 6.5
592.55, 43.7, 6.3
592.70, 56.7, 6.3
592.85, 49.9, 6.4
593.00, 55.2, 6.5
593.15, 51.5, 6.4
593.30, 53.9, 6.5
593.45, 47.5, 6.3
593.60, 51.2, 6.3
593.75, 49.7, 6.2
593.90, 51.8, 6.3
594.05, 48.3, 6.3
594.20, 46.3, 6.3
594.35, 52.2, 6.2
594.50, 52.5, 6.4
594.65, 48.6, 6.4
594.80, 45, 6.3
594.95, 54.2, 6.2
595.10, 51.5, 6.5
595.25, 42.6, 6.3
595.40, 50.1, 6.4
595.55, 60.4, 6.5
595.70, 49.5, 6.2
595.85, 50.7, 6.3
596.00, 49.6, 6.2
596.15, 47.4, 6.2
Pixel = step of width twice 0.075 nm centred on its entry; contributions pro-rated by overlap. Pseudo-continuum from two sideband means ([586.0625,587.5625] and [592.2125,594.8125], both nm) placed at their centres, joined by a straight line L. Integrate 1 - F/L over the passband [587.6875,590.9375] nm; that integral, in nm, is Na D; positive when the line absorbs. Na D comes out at 0.06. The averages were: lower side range 50.7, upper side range 50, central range 49.5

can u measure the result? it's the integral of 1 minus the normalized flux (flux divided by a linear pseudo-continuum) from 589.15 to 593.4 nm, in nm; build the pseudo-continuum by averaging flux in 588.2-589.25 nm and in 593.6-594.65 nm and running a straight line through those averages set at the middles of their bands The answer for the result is -0.30 nm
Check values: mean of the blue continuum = 45.5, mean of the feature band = 51.1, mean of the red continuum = 50.1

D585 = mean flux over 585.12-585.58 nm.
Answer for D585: 51.8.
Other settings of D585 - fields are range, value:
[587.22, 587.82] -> 50.5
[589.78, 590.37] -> 54.8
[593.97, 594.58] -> 49.8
